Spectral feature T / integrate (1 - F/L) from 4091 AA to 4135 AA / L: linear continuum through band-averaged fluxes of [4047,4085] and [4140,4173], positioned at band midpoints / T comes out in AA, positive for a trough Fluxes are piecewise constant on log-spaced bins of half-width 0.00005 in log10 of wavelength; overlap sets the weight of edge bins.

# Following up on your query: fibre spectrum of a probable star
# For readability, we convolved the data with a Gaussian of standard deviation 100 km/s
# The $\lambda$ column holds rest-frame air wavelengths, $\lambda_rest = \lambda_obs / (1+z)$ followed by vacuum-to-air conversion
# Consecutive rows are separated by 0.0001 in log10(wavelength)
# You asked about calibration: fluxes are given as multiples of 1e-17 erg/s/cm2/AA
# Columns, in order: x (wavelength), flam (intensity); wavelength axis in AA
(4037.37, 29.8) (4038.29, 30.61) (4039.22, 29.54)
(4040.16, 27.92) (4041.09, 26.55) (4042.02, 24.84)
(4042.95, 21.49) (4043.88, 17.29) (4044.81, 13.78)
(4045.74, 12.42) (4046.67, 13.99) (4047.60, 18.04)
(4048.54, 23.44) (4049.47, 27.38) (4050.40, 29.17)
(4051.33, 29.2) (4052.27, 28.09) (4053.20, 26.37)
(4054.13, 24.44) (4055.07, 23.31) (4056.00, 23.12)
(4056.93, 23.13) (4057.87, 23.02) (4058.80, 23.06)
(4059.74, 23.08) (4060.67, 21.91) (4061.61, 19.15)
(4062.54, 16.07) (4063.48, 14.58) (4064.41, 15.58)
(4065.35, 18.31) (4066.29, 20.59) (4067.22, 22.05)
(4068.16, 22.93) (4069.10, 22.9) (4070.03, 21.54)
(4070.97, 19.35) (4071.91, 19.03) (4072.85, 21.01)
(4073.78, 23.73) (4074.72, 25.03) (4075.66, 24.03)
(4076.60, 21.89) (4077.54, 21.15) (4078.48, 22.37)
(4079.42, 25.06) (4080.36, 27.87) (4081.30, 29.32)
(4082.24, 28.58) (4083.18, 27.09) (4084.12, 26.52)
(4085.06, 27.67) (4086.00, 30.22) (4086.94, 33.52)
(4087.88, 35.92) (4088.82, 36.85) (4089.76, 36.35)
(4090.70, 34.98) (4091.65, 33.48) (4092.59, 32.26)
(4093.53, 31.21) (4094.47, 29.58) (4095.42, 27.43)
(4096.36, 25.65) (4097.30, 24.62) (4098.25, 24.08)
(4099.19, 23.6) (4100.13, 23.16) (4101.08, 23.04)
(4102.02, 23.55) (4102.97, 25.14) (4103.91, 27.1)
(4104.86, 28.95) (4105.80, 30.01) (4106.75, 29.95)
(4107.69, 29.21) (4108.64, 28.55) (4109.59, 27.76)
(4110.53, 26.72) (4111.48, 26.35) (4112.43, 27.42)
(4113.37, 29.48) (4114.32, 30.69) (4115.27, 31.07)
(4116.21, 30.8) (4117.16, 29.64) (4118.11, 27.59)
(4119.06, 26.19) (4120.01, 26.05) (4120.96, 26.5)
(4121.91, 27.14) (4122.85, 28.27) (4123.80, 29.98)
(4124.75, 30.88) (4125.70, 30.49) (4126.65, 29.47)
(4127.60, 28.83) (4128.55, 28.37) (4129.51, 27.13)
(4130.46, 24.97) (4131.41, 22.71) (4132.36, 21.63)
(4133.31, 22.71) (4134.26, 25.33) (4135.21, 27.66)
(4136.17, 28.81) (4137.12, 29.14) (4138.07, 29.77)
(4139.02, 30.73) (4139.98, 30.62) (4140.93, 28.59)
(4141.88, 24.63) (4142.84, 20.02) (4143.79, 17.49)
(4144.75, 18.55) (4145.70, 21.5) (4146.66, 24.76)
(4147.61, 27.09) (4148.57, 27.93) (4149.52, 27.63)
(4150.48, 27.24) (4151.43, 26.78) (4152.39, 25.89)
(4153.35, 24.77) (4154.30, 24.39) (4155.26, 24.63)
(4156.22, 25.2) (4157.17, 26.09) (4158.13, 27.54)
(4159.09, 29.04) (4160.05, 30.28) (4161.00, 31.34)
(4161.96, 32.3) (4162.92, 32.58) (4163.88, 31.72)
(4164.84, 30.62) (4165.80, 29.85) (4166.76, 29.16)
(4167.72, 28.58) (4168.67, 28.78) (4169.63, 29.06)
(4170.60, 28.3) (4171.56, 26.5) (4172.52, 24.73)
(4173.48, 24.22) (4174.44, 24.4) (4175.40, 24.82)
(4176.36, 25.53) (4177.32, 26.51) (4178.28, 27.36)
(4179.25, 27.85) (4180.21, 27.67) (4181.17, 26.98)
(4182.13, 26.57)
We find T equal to -4.3 AA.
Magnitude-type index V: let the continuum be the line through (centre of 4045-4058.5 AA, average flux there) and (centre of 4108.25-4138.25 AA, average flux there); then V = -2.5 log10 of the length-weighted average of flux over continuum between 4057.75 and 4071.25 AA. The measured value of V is 0.18 mag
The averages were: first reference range 23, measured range 20.2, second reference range 27.7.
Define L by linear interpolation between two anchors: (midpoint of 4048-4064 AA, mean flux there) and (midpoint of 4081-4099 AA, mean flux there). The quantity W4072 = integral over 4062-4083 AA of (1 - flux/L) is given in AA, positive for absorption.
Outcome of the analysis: 3.8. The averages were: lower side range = 23.4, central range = 22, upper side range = 30.2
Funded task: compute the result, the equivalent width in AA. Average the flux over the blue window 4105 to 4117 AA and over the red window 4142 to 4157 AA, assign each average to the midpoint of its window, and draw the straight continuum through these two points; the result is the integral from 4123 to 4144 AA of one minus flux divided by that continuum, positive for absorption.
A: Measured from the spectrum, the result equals -0.54 AA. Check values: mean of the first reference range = 29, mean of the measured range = 27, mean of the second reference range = 24.3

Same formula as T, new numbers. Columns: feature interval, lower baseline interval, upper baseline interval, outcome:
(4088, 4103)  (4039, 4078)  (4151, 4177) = -3.0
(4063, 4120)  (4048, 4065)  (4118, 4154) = -4.6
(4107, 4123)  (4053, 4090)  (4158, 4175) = -1.2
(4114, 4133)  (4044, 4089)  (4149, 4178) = -1.5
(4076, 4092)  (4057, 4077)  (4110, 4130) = -4.0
